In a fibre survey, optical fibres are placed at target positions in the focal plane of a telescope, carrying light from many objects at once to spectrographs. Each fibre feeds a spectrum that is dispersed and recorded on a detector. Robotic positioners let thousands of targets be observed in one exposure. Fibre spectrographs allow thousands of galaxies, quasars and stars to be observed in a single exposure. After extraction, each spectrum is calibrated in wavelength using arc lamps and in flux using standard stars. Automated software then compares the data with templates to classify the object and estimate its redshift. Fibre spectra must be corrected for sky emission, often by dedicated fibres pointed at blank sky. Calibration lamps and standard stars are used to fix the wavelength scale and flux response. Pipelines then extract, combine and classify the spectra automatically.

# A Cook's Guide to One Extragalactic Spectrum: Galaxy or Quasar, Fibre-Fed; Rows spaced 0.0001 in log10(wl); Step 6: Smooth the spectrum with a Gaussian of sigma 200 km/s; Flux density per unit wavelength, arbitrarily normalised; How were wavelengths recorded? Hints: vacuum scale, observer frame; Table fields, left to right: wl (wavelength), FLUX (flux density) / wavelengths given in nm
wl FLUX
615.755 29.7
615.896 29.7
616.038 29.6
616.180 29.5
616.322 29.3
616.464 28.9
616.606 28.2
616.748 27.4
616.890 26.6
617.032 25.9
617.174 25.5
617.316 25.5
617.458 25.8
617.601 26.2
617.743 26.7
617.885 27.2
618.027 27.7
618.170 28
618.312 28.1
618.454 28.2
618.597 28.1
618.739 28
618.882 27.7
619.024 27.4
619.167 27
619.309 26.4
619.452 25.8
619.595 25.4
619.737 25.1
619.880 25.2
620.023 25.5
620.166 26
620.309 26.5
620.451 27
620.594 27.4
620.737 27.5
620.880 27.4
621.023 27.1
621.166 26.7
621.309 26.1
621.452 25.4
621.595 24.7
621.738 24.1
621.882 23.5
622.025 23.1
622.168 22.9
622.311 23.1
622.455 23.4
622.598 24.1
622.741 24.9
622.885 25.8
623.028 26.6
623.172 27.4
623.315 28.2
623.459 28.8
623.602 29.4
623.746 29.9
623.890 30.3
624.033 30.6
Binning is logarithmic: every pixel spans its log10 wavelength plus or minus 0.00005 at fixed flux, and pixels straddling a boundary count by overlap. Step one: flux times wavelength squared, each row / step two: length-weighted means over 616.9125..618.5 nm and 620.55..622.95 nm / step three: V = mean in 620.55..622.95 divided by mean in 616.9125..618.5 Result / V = 0.95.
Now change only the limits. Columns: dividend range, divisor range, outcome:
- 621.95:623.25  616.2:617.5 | 0.92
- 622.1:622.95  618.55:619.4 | 0.89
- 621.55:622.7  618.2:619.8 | 0.88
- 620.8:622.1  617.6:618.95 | 0.93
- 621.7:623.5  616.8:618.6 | 0.95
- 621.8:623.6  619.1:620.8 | 0.97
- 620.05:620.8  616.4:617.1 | 0.99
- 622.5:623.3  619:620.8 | 0.99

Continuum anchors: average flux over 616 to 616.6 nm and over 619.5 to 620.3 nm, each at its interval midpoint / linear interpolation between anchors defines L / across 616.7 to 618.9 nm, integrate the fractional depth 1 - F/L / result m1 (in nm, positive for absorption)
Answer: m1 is 0.05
